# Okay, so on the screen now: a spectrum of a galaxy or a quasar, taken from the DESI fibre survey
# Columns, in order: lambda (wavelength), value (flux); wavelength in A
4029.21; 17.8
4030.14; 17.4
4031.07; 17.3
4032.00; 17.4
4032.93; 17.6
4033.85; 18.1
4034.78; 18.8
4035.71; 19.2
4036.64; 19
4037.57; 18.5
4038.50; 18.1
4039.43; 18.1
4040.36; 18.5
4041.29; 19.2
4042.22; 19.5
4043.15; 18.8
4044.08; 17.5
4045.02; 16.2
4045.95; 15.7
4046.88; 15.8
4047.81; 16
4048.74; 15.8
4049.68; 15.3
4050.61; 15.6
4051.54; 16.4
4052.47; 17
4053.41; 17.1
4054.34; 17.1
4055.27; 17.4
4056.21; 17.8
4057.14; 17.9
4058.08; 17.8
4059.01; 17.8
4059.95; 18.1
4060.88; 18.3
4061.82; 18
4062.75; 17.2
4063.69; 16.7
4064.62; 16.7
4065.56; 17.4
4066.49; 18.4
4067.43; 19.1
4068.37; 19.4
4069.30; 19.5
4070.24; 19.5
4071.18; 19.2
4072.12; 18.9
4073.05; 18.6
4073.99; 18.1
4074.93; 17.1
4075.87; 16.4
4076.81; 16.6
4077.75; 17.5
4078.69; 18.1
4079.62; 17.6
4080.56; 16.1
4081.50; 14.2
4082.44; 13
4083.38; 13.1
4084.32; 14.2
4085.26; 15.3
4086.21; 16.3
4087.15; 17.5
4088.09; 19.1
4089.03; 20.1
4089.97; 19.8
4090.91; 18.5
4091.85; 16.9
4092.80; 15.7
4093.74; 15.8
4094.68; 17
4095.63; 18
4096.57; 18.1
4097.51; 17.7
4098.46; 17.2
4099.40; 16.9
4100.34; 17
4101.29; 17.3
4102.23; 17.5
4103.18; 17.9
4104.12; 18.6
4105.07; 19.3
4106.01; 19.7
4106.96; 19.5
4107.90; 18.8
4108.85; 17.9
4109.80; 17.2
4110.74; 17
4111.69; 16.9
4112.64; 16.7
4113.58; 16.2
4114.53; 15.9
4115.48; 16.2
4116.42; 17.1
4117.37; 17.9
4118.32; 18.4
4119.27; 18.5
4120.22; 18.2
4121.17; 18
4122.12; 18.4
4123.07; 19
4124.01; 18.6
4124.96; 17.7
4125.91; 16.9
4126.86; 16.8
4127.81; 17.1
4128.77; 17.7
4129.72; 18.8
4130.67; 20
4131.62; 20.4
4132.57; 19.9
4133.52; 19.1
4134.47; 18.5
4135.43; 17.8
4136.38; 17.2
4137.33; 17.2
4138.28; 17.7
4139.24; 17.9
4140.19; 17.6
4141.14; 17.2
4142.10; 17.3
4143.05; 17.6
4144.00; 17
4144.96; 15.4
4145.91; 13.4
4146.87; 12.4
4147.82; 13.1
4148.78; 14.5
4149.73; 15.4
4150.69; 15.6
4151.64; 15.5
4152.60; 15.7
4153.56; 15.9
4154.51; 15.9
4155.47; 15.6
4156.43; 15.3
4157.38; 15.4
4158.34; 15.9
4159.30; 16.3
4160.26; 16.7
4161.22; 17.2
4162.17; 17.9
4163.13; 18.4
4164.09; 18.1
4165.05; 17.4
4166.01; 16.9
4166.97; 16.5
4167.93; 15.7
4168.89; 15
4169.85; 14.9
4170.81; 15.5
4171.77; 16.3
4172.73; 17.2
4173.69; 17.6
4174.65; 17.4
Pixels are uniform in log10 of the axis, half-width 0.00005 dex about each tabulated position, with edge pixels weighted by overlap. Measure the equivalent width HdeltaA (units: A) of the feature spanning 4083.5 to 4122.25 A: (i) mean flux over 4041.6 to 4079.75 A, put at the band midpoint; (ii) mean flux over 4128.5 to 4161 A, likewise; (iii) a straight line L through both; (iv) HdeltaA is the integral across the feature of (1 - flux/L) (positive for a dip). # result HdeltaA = -0.94 A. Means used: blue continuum 17.5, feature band 17.5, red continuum 16.7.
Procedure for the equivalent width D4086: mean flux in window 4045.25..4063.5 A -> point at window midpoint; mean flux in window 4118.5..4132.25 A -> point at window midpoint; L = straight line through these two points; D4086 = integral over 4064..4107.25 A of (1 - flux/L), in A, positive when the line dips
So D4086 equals 0.1 A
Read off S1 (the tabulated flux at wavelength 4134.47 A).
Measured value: 18.5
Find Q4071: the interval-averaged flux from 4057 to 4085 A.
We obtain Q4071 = 17.3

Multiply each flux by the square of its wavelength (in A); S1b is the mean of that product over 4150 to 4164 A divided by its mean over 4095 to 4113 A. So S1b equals 0.9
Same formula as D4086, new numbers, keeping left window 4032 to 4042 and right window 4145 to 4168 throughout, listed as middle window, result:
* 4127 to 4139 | -1.48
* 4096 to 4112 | -0.85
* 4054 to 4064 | 0.19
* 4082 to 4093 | 0.45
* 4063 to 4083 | 0.23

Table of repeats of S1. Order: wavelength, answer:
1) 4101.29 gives 17.3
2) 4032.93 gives 17.6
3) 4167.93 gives 15.7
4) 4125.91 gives 16.9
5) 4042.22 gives 19.5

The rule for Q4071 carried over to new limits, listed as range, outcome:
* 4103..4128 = 17.8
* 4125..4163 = 16.8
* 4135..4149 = 16.2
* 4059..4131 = 17.6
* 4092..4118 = 17.4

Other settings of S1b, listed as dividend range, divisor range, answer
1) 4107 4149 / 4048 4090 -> 1.04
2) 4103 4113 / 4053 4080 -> 1.03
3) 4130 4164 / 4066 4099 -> 0.99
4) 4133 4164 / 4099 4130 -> 0.94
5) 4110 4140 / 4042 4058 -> 1.10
